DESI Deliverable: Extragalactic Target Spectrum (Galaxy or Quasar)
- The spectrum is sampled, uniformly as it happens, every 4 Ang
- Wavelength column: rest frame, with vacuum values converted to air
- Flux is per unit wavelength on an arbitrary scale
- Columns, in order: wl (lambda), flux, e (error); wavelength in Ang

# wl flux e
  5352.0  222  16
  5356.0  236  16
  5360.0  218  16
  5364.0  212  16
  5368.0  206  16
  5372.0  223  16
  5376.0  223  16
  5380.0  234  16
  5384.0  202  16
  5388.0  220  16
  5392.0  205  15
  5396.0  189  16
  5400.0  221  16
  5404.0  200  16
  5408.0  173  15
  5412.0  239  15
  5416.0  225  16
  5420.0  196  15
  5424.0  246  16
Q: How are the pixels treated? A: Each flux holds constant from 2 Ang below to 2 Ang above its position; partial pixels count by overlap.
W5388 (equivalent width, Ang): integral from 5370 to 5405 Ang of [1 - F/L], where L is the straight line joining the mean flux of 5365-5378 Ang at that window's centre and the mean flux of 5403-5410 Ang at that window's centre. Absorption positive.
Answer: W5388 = -2.0 Ang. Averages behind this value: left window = 217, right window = 185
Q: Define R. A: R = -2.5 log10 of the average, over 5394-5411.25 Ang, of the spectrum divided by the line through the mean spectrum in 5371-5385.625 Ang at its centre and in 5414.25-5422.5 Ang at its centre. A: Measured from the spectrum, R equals 0.09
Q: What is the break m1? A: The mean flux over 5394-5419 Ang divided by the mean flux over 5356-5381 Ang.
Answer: 0.94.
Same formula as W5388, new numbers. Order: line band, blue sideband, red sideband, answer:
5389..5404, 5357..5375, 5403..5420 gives 0.4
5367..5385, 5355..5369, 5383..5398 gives -0.7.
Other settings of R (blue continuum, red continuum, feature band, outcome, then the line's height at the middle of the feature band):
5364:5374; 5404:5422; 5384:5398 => 0.03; 211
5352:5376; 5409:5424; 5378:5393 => 0.02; 220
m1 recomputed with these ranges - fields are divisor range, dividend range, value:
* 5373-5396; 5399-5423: 0.98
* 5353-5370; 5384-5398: 0.94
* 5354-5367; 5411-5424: 1.01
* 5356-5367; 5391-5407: 0.93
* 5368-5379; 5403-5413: 0.91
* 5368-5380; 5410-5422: 0.99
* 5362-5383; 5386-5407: 0.94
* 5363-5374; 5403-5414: 0.96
